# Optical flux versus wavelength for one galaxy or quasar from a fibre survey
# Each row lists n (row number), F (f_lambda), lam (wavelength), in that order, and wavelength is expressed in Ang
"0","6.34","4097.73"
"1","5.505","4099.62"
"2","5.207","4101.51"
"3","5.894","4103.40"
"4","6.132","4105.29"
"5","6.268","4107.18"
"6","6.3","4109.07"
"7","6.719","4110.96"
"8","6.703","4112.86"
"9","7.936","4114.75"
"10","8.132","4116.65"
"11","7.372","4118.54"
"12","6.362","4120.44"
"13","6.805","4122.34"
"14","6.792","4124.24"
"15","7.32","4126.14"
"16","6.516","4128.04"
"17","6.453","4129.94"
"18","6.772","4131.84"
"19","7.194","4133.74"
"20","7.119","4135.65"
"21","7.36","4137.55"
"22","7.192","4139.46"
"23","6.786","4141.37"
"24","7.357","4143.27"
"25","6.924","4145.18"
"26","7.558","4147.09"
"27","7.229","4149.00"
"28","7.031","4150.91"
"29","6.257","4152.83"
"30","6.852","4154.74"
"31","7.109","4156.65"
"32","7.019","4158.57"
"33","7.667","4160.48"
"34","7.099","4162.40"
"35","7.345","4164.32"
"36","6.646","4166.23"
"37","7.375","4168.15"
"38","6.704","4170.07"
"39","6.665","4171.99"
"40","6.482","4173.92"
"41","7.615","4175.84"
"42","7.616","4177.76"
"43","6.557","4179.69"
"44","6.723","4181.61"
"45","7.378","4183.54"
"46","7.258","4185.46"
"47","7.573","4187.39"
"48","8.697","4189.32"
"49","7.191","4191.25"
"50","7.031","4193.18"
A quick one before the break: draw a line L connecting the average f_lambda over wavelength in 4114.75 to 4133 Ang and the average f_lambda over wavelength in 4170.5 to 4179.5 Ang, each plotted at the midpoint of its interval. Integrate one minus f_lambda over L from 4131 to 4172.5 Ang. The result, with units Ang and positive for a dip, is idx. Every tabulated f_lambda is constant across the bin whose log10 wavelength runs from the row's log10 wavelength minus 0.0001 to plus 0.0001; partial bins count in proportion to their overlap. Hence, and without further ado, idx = -0.3 Ang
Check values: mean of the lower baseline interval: 7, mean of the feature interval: 7.06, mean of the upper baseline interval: 7.02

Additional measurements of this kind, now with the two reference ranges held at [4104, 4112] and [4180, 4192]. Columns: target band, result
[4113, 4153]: -2.4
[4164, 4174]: 0.4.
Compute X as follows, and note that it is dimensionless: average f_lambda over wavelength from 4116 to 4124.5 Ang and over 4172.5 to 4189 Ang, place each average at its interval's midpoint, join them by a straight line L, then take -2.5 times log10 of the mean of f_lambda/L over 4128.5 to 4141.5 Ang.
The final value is 0.02 mag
